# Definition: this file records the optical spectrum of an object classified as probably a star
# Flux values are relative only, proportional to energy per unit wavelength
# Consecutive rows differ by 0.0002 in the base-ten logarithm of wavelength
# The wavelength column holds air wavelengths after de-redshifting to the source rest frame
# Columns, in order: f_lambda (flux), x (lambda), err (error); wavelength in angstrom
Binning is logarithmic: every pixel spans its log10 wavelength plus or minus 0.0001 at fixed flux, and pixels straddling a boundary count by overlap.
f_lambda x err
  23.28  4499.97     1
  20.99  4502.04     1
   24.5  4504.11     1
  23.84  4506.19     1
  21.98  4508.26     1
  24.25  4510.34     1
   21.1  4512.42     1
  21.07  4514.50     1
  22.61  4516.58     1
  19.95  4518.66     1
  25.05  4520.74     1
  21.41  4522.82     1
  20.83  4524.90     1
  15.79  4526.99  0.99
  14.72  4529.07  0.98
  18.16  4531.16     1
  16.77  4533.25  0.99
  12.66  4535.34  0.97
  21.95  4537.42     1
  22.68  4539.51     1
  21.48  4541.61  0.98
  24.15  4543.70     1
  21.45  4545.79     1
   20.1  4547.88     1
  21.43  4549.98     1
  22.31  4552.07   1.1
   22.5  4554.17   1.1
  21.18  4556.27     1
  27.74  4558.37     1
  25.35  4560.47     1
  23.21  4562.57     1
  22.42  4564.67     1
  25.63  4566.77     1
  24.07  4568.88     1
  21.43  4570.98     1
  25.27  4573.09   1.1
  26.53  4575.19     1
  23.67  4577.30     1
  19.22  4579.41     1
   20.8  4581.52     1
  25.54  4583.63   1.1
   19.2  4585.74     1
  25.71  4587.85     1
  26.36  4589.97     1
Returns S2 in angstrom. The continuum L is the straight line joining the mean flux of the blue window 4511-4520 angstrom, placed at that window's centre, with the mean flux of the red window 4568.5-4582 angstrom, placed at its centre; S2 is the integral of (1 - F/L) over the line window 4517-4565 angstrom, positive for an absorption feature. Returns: 2.4 angstrom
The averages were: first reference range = 21.4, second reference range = 23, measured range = 21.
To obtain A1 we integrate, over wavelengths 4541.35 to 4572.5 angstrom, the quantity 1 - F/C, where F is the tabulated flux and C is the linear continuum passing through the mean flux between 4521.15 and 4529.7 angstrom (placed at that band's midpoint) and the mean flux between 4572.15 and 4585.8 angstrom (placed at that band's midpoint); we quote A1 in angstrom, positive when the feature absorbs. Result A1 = -2.4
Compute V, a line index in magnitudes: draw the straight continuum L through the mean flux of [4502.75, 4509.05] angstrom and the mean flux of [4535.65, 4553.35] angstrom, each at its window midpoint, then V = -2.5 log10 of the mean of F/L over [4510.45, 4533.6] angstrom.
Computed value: 0.13 mag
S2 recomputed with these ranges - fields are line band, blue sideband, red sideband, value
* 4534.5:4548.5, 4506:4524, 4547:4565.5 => 1.2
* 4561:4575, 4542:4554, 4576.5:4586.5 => -1.4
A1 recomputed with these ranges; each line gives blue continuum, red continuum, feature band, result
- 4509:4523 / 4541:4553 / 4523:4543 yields 3.1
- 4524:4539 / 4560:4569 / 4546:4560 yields -0.5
